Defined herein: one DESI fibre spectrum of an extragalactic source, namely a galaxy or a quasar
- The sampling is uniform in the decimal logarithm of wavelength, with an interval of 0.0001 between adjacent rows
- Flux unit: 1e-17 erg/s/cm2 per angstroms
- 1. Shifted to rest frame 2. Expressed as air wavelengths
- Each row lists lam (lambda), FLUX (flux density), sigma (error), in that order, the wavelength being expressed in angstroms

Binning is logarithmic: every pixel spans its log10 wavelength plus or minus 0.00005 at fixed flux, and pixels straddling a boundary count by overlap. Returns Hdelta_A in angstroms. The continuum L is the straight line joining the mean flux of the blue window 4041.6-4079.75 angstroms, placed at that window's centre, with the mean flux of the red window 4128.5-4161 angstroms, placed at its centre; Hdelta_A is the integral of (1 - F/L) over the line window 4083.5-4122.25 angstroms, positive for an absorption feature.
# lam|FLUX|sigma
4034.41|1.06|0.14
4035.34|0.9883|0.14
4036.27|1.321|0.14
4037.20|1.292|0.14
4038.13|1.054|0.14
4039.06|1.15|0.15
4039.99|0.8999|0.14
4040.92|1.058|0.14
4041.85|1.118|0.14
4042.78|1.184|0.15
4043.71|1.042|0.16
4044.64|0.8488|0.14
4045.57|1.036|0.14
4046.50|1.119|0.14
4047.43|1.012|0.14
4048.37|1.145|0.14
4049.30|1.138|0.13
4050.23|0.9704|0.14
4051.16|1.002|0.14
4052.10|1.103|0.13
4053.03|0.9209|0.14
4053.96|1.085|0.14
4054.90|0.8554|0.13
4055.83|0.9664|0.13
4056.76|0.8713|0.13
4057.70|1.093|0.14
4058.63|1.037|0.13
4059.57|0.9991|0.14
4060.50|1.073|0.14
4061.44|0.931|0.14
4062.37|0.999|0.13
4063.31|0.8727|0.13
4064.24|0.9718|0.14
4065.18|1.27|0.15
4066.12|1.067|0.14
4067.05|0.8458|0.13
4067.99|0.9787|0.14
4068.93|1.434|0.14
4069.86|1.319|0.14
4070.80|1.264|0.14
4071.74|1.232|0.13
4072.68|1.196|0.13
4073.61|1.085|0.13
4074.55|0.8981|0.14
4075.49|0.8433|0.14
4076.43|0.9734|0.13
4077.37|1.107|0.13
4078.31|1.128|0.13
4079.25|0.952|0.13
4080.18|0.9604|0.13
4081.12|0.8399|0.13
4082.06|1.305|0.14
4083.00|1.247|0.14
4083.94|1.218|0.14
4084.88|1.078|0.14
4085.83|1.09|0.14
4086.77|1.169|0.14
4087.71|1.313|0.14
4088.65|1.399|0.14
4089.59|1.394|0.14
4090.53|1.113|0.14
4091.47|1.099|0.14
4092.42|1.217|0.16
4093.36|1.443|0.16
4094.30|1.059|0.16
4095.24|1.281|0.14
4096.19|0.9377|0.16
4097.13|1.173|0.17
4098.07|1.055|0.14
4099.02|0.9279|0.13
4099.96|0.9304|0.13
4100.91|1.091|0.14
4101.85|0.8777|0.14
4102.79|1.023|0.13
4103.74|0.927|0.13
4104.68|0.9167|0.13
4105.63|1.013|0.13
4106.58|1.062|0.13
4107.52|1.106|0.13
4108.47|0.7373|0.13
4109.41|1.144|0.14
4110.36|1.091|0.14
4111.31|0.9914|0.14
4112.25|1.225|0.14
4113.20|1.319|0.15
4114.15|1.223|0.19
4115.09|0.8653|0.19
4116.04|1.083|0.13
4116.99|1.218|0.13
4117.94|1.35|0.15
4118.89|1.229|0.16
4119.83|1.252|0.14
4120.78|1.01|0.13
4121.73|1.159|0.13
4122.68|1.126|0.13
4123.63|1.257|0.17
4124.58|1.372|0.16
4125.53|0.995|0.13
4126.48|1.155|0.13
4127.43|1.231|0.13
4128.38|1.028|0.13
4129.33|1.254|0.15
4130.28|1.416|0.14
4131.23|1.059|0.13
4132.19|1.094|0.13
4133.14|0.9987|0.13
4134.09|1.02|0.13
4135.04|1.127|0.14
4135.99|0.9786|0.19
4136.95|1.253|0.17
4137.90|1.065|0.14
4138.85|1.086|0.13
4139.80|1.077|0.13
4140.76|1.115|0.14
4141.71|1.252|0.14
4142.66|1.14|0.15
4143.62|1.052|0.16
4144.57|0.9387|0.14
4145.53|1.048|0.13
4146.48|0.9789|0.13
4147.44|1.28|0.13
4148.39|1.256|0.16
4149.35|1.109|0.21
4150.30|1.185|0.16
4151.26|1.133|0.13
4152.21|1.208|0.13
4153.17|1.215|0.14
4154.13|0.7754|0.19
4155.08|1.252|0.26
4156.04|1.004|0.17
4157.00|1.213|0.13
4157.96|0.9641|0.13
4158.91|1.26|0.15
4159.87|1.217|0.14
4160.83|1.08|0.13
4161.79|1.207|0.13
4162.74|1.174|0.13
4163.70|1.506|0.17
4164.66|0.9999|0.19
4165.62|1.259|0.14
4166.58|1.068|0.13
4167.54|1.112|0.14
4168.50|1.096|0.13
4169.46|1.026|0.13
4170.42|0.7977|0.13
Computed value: -1.2 angstroms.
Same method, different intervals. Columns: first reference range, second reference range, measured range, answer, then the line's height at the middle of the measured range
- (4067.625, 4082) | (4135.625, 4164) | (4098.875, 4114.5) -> 1.0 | 1.11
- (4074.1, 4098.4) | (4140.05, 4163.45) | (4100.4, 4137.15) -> 0.7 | 1.13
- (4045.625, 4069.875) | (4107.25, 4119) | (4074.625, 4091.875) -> -0.7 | 1.07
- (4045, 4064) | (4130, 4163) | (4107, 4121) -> -0.6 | 1.08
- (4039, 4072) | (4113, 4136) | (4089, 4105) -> 0.3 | 1.11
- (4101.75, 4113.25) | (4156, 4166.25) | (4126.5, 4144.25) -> -0.3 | 1.11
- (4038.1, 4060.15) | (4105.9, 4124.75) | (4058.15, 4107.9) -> -0.3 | 1.08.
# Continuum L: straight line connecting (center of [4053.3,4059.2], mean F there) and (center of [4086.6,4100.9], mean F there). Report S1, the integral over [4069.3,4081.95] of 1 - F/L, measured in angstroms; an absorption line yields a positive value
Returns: 0.04 angstroms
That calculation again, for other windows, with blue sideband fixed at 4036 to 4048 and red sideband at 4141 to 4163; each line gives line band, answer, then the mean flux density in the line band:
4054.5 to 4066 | 0.98 angstroms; 0.998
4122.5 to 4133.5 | -0.49 angstroms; 1.17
